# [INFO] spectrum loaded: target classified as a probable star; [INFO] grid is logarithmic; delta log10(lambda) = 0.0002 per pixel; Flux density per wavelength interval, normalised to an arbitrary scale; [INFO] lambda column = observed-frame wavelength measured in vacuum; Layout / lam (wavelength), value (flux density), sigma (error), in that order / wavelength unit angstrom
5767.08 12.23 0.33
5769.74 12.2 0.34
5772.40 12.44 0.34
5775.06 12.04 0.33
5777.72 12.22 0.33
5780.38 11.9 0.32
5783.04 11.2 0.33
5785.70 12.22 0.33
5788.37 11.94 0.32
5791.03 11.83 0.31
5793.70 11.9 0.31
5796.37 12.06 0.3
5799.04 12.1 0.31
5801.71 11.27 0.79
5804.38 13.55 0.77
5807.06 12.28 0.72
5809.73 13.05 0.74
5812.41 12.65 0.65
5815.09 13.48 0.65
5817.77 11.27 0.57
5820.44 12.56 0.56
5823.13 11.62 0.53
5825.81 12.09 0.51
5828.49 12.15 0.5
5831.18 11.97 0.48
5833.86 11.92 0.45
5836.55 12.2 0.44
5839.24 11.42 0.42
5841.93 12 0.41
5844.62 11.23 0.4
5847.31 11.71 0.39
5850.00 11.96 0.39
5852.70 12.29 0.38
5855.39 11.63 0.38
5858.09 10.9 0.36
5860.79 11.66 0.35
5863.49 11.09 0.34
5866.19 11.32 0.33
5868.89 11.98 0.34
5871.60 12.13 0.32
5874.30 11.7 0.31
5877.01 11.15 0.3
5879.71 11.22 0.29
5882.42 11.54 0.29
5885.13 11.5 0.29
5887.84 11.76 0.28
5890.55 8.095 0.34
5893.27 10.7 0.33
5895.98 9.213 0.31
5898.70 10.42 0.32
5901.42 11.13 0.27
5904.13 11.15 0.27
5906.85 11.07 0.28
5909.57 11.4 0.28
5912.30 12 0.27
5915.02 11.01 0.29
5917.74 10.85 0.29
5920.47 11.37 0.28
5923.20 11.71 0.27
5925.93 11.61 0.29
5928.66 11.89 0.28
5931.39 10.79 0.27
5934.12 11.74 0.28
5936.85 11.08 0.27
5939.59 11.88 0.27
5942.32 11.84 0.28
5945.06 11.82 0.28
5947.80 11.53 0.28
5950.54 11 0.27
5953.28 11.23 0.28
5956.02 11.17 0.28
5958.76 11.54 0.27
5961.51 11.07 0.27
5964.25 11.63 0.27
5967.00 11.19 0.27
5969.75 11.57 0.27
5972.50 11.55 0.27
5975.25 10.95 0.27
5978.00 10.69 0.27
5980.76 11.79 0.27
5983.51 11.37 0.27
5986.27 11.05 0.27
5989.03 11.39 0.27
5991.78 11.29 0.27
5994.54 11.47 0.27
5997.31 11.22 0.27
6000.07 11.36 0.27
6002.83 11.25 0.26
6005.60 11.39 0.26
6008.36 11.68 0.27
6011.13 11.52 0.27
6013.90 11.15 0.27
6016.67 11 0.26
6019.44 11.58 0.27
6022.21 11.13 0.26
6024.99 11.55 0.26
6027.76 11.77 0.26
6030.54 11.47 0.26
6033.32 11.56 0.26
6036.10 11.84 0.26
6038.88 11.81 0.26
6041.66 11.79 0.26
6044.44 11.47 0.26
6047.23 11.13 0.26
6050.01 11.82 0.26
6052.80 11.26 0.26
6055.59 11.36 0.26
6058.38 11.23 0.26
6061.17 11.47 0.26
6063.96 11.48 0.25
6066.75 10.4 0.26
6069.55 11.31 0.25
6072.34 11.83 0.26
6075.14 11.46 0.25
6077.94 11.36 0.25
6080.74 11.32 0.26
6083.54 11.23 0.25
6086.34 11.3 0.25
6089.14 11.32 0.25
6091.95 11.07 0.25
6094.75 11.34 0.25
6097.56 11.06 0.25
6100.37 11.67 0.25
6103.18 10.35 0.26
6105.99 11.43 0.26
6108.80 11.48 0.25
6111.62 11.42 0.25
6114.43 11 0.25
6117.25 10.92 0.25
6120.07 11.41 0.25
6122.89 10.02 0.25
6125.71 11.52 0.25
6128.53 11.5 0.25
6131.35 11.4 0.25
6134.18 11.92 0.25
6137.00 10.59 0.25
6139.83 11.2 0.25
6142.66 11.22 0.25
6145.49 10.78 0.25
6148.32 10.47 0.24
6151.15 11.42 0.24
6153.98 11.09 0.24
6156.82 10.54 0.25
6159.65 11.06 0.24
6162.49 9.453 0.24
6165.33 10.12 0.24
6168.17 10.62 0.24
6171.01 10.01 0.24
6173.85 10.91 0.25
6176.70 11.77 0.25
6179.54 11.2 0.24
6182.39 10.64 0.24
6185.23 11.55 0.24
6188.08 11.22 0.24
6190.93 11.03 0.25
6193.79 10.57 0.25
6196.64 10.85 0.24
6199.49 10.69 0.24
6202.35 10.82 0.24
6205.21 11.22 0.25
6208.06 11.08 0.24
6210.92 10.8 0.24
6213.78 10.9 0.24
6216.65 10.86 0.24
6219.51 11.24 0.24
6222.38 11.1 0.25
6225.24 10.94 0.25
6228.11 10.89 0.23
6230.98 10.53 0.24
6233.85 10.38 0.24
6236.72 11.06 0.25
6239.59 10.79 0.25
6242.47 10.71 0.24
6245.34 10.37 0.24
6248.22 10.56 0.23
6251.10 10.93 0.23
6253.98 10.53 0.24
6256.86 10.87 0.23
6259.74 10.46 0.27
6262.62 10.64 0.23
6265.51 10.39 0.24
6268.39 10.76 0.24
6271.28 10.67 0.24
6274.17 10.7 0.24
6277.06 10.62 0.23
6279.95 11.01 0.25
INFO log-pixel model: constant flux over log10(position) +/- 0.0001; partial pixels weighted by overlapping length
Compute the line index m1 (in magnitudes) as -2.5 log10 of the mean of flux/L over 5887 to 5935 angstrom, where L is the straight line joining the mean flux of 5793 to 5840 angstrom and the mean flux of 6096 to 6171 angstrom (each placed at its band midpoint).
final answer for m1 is 0.08 mag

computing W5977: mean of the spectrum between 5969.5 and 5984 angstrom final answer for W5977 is 11.3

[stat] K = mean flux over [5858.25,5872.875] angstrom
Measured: 11.6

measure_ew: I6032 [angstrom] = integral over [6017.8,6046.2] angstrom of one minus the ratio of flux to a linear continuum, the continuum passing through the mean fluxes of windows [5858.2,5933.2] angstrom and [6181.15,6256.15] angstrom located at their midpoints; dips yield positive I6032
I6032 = -1.4 angstrom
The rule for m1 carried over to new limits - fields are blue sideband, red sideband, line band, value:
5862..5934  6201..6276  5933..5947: -0.05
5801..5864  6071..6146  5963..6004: 0.03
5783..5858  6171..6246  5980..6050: 0.00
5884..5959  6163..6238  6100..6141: -0.02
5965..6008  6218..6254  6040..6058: -0.03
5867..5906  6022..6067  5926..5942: -0.04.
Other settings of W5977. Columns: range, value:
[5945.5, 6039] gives 11.4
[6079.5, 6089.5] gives 11.3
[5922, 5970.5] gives 11.5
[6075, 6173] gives 11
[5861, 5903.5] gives 11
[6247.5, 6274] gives 10.7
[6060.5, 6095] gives 11.3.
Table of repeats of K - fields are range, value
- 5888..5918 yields 10.7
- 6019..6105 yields 11.4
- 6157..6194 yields 10.8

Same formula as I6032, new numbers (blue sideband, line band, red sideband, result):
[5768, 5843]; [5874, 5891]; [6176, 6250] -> 1.13 angstrom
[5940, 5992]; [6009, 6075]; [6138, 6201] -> -1.59 angstrom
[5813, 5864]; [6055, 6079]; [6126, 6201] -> -0.24 angstrom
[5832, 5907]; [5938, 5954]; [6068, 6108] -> -0.37 angstrom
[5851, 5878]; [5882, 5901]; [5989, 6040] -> 1.85 angstrom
